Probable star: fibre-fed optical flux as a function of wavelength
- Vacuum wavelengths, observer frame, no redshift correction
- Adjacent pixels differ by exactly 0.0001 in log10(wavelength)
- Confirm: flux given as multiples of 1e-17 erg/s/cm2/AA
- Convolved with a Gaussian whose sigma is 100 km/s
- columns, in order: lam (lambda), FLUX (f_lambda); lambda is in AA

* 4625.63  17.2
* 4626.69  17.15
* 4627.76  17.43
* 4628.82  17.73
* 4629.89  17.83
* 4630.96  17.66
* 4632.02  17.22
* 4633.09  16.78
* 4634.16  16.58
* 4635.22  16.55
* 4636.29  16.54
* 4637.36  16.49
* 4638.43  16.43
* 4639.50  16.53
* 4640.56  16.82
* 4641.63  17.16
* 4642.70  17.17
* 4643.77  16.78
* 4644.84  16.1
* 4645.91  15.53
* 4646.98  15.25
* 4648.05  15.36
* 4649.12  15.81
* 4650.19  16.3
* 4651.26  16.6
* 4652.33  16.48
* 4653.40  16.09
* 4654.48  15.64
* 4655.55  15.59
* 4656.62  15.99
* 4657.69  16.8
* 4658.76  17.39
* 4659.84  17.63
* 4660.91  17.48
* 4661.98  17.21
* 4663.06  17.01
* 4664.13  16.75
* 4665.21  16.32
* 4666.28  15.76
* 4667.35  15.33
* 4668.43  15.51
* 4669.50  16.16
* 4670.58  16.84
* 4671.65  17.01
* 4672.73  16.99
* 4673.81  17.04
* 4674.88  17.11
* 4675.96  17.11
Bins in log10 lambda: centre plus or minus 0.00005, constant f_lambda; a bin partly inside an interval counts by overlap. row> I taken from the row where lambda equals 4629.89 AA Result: 17.83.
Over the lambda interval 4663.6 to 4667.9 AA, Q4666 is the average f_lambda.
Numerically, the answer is 16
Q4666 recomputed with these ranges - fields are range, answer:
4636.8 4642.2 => 16.7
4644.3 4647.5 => 15.6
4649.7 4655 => 16.2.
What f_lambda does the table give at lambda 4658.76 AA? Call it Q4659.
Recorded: 17.39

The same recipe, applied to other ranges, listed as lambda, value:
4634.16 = 16.58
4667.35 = 15.33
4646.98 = 15.25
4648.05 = 15.36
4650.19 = 16.3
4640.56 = 16.82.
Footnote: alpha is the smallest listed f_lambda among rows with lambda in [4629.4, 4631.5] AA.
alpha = 17.66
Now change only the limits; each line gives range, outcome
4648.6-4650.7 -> 15.81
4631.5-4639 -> 16.43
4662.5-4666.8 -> 15.76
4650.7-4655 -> 15.64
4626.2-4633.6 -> 16.78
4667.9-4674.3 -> 15.51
